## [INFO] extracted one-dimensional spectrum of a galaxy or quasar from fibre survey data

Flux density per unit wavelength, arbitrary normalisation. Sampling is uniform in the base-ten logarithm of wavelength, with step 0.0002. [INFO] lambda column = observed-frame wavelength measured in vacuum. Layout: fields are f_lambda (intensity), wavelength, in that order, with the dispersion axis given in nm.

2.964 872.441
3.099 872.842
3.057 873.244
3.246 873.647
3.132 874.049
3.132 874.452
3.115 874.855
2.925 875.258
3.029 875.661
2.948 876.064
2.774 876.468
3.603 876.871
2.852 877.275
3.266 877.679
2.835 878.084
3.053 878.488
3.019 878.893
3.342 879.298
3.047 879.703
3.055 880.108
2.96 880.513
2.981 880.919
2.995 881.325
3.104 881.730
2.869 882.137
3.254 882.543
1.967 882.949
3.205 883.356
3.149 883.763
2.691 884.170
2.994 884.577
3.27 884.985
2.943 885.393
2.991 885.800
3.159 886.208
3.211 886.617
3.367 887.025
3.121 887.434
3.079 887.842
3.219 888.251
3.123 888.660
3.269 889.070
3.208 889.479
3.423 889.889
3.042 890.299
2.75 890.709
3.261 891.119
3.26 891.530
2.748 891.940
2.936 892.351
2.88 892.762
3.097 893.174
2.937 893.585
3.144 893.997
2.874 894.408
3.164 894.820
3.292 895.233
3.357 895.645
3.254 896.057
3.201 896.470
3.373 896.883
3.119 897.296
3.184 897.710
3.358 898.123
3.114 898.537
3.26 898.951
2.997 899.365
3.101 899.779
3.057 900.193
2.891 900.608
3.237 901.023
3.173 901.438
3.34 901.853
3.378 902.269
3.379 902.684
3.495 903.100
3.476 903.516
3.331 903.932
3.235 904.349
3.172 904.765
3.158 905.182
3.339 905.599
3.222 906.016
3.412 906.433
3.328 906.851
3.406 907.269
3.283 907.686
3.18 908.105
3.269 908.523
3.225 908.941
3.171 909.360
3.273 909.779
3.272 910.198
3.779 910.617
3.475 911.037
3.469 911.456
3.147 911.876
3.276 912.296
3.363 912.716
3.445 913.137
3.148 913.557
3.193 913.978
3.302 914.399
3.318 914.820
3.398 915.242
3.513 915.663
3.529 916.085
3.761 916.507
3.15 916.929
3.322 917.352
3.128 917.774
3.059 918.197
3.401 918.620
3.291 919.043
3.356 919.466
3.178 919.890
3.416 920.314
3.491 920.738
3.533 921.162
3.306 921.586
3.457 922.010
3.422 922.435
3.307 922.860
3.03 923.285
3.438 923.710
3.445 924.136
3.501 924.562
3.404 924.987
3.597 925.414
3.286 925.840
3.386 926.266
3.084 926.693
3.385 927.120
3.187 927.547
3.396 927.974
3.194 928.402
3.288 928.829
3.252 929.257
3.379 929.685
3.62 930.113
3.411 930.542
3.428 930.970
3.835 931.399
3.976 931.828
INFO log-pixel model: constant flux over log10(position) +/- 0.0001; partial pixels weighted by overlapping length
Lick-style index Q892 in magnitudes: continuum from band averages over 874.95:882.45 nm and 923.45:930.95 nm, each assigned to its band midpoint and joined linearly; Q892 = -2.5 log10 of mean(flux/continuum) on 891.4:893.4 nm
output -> 0.057 mag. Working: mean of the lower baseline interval 3.04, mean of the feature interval 2.97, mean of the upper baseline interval 3.37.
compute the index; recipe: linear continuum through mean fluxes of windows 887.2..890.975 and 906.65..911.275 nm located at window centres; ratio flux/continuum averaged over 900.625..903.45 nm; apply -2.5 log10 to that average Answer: -0.01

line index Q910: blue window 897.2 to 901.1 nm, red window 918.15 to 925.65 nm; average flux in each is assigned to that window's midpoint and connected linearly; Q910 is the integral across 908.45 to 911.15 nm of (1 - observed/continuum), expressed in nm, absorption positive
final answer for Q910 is -0.09 nm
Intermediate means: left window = 3.13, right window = 3.38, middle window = 3.35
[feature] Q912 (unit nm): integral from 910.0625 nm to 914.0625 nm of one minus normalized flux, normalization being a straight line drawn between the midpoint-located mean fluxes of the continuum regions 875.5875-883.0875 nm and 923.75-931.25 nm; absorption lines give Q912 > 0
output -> -0.13 nm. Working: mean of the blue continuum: 3.01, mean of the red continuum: 3.37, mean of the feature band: 3.36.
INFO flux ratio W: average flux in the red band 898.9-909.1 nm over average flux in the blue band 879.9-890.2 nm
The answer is 1.06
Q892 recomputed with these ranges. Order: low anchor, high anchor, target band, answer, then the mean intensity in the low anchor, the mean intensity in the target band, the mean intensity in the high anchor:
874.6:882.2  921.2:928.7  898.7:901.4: 0.031 mag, 3.04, 3.1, 3.35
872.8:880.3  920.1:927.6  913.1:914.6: 0.020 mag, 3.08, 3.25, 3.37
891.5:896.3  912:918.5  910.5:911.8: -0.076 mag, 3.07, 3.52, 3.33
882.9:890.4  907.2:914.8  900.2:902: 0.029 mag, 3.1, 3.14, 3.31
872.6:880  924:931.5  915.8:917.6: -0.037 mag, 3.08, 3.44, 3.39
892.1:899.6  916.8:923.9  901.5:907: -0.042 mag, 3.14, 3.32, 3.31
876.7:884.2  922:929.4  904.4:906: -0.012 mag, 3.02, 3.22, 3.33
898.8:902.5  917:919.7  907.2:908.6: -0.026 mag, 3.16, 3.27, 3.25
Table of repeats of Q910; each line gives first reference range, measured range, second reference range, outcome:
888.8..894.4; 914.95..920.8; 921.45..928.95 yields -0.128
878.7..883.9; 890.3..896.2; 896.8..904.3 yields 0.147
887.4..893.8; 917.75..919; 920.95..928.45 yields 0.033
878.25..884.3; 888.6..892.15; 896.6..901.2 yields -0.057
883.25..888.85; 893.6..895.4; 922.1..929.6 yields 0.034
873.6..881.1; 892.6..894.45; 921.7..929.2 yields 0.093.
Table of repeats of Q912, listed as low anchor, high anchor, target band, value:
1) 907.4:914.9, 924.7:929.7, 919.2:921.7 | -0.048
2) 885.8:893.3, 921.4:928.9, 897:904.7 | -0.103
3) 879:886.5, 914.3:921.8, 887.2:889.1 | -0.062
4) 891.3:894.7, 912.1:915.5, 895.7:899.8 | -0.192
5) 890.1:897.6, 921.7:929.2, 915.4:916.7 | -0.129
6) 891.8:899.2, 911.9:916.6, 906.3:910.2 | 0.013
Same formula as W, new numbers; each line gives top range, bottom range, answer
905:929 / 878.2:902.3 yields 1.08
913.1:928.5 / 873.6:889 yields 1.10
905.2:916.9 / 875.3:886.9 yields 1.11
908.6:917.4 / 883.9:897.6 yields 1.08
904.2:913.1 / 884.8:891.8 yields 1.05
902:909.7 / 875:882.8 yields 1.09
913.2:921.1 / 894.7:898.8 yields 1.03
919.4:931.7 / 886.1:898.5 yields 1.08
